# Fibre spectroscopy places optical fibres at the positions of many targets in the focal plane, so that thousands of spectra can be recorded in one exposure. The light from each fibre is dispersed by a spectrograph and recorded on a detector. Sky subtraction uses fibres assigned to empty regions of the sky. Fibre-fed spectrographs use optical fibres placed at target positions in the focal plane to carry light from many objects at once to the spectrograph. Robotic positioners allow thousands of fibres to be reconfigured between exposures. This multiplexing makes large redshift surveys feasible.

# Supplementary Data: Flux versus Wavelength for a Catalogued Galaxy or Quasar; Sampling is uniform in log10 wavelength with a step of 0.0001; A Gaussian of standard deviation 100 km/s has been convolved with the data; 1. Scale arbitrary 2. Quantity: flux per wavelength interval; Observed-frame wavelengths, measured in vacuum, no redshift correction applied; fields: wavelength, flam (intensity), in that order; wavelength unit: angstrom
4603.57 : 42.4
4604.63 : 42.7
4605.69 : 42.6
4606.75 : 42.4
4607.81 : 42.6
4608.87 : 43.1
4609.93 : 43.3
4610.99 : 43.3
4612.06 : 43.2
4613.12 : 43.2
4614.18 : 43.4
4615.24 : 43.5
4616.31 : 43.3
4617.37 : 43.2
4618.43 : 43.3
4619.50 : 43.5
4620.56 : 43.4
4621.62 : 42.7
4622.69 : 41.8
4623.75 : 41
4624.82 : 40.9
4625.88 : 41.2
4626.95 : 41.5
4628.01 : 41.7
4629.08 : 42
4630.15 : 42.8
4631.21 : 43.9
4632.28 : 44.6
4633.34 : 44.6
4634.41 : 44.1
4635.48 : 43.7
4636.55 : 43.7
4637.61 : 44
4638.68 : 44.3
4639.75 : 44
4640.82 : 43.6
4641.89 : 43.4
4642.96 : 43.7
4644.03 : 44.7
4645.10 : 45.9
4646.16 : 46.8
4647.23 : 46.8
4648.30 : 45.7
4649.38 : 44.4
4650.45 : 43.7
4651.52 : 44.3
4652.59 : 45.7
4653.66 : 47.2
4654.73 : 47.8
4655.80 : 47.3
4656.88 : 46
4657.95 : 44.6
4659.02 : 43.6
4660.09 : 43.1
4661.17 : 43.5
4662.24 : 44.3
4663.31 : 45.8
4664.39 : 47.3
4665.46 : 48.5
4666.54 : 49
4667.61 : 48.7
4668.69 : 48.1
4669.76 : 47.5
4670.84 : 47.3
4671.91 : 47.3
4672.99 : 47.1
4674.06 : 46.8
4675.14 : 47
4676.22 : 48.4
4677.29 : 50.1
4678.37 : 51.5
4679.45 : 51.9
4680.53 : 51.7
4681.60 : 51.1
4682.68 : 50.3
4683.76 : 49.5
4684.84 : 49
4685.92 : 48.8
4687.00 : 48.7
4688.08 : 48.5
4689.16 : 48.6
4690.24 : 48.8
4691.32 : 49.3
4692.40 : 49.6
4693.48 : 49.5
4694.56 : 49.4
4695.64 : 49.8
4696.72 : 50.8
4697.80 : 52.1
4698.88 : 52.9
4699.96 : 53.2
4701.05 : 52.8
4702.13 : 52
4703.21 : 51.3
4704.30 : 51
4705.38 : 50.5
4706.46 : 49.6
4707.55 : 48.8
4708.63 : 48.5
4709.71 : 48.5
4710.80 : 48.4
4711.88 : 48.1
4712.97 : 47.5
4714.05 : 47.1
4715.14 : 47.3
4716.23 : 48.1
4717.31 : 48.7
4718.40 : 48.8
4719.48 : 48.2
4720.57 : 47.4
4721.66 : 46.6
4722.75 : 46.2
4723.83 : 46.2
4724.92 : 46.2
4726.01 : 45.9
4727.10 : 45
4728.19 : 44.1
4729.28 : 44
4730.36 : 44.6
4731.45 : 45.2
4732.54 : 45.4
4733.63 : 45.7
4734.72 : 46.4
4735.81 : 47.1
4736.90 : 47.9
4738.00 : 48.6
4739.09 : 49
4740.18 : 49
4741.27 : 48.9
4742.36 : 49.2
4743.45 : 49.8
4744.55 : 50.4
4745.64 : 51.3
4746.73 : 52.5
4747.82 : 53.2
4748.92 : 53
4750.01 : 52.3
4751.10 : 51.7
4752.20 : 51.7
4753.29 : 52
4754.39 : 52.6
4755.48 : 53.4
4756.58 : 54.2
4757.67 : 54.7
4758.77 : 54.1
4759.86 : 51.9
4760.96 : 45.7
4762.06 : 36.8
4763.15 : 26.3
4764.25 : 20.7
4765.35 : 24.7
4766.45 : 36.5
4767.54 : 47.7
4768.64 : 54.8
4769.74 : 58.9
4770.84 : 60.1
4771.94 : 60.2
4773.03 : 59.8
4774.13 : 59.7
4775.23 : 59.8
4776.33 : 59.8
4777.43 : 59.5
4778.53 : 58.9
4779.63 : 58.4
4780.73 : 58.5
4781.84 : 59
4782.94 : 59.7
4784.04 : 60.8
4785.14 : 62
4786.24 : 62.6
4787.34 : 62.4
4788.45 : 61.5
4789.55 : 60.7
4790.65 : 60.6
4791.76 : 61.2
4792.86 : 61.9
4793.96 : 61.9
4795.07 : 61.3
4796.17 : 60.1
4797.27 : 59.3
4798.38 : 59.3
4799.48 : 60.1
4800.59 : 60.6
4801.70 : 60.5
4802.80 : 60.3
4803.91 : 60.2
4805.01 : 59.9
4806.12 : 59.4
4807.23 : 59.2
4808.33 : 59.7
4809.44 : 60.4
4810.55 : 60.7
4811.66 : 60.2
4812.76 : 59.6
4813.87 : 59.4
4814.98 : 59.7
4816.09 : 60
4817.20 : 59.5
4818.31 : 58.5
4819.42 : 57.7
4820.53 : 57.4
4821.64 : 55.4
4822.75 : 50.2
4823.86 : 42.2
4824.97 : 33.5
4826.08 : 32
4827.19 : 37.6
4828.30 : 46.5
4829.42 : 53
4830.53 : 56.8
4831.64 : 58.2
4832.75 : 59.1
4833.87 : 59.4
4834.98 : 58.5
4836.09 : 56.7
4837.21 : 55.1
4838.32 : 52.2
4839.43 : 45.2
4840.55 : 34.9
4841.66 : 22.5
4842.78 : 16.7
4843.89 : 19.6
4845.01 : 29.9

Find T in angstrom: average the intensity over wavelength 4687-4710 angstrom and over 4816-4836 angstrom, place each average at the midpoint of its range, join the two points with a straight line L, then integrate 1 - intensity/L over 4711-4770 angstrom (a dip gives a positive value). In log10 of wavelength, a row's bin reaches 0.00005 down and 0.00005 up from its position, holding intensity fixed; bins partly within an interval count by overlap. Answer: 4.14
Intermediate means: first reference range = 50.3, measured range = 47.2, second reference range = 51.9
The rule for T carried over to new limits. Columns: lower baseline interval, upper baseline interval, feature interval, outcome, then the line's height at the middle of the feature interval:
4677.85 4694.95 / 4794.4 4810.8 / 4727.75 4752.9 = 2.66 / 54.5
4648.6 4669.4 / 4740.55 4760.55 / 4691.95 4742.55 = 1.46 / 49.8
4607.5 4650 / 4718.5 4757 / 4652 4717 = -3.44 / 46.2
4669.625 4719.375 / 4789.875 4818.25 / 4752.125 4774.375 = 3.17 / 56.2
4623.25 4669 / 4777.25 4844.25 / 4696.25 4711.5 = -0.77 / 48.3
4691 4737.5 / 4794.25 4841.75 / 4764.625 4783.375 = -0.95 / 52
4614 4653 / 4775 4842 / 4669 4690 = -0.90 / 47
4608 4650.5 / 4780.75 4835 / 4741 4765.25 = 2.29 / 53.1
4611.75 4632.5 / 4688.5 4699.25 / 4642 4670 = 0.17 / 46.2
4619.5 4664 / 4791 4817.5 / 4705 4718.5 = 0.69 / 51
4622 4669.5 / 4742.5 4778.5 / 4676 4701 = -1.84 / 46.8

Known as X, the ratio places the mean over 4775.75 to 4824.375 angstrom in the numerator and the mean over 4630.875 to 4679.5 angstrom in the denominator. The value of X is 1.3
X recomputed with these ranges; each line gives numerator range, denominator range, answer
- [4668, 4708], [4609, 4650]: 1.14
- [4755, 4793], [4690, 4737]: 1.12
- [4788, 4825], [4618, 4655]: 1.34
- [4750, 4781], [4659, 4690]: 1.06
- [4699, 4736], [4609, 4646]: 1.11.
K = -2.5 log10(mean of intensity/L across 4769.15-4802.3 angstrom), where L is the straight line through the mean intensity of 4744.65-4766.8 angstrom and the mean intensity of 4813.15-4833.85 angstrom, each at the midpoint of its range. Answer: -0.22 mag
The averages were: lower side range 46.6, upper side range 52.3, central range 60.3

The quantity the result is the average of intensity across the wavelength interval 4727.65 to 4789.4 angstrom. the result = 51.3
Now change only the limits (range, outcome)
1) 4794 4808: 60.1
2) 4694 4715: 50.1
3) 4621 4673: 44.8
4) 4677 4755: 49.2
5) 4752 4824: 56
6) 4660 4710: 49.2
